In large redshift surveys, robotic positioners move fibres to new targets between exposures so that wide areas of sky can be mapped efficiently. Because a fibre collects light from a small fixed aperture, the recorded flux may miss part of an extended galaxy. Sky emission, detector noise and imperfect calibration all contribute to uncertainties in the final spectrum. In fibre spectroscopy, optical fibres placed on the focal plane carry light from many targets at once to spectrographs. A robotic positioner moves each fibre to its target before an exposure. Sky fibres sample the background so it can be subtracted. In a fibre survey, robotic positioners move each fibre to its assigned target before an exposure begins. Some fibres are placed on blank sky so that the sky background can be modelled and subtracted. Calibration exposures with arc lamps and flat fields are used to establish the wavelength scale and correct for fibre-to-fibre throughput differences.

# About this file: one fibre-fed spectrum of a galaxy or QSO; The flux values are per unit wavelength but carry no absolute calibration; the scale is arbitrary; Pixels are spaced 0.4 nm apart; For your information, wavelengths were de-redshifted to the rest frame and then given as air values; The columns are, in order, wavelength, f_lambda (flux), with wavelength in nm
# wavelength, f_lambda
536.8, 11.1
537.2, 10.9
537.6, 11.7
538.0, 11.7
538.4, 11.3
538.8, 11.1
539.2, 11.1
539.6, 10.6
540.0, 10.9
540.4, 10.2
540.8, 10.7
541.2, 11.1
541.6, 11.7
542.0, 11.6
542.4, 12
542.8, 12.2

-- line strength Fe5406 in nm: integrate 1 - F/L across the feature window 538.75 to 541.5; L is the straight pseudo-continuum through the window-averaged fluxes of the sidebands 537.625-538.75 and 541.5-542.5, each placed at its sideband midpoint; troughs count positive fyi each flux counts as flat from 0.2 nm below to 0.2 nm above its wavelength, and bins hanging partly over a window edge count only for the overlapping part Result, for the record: 0.19 nm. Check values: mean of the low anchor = 11.5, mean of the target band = 10.8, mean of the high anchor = 11.8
